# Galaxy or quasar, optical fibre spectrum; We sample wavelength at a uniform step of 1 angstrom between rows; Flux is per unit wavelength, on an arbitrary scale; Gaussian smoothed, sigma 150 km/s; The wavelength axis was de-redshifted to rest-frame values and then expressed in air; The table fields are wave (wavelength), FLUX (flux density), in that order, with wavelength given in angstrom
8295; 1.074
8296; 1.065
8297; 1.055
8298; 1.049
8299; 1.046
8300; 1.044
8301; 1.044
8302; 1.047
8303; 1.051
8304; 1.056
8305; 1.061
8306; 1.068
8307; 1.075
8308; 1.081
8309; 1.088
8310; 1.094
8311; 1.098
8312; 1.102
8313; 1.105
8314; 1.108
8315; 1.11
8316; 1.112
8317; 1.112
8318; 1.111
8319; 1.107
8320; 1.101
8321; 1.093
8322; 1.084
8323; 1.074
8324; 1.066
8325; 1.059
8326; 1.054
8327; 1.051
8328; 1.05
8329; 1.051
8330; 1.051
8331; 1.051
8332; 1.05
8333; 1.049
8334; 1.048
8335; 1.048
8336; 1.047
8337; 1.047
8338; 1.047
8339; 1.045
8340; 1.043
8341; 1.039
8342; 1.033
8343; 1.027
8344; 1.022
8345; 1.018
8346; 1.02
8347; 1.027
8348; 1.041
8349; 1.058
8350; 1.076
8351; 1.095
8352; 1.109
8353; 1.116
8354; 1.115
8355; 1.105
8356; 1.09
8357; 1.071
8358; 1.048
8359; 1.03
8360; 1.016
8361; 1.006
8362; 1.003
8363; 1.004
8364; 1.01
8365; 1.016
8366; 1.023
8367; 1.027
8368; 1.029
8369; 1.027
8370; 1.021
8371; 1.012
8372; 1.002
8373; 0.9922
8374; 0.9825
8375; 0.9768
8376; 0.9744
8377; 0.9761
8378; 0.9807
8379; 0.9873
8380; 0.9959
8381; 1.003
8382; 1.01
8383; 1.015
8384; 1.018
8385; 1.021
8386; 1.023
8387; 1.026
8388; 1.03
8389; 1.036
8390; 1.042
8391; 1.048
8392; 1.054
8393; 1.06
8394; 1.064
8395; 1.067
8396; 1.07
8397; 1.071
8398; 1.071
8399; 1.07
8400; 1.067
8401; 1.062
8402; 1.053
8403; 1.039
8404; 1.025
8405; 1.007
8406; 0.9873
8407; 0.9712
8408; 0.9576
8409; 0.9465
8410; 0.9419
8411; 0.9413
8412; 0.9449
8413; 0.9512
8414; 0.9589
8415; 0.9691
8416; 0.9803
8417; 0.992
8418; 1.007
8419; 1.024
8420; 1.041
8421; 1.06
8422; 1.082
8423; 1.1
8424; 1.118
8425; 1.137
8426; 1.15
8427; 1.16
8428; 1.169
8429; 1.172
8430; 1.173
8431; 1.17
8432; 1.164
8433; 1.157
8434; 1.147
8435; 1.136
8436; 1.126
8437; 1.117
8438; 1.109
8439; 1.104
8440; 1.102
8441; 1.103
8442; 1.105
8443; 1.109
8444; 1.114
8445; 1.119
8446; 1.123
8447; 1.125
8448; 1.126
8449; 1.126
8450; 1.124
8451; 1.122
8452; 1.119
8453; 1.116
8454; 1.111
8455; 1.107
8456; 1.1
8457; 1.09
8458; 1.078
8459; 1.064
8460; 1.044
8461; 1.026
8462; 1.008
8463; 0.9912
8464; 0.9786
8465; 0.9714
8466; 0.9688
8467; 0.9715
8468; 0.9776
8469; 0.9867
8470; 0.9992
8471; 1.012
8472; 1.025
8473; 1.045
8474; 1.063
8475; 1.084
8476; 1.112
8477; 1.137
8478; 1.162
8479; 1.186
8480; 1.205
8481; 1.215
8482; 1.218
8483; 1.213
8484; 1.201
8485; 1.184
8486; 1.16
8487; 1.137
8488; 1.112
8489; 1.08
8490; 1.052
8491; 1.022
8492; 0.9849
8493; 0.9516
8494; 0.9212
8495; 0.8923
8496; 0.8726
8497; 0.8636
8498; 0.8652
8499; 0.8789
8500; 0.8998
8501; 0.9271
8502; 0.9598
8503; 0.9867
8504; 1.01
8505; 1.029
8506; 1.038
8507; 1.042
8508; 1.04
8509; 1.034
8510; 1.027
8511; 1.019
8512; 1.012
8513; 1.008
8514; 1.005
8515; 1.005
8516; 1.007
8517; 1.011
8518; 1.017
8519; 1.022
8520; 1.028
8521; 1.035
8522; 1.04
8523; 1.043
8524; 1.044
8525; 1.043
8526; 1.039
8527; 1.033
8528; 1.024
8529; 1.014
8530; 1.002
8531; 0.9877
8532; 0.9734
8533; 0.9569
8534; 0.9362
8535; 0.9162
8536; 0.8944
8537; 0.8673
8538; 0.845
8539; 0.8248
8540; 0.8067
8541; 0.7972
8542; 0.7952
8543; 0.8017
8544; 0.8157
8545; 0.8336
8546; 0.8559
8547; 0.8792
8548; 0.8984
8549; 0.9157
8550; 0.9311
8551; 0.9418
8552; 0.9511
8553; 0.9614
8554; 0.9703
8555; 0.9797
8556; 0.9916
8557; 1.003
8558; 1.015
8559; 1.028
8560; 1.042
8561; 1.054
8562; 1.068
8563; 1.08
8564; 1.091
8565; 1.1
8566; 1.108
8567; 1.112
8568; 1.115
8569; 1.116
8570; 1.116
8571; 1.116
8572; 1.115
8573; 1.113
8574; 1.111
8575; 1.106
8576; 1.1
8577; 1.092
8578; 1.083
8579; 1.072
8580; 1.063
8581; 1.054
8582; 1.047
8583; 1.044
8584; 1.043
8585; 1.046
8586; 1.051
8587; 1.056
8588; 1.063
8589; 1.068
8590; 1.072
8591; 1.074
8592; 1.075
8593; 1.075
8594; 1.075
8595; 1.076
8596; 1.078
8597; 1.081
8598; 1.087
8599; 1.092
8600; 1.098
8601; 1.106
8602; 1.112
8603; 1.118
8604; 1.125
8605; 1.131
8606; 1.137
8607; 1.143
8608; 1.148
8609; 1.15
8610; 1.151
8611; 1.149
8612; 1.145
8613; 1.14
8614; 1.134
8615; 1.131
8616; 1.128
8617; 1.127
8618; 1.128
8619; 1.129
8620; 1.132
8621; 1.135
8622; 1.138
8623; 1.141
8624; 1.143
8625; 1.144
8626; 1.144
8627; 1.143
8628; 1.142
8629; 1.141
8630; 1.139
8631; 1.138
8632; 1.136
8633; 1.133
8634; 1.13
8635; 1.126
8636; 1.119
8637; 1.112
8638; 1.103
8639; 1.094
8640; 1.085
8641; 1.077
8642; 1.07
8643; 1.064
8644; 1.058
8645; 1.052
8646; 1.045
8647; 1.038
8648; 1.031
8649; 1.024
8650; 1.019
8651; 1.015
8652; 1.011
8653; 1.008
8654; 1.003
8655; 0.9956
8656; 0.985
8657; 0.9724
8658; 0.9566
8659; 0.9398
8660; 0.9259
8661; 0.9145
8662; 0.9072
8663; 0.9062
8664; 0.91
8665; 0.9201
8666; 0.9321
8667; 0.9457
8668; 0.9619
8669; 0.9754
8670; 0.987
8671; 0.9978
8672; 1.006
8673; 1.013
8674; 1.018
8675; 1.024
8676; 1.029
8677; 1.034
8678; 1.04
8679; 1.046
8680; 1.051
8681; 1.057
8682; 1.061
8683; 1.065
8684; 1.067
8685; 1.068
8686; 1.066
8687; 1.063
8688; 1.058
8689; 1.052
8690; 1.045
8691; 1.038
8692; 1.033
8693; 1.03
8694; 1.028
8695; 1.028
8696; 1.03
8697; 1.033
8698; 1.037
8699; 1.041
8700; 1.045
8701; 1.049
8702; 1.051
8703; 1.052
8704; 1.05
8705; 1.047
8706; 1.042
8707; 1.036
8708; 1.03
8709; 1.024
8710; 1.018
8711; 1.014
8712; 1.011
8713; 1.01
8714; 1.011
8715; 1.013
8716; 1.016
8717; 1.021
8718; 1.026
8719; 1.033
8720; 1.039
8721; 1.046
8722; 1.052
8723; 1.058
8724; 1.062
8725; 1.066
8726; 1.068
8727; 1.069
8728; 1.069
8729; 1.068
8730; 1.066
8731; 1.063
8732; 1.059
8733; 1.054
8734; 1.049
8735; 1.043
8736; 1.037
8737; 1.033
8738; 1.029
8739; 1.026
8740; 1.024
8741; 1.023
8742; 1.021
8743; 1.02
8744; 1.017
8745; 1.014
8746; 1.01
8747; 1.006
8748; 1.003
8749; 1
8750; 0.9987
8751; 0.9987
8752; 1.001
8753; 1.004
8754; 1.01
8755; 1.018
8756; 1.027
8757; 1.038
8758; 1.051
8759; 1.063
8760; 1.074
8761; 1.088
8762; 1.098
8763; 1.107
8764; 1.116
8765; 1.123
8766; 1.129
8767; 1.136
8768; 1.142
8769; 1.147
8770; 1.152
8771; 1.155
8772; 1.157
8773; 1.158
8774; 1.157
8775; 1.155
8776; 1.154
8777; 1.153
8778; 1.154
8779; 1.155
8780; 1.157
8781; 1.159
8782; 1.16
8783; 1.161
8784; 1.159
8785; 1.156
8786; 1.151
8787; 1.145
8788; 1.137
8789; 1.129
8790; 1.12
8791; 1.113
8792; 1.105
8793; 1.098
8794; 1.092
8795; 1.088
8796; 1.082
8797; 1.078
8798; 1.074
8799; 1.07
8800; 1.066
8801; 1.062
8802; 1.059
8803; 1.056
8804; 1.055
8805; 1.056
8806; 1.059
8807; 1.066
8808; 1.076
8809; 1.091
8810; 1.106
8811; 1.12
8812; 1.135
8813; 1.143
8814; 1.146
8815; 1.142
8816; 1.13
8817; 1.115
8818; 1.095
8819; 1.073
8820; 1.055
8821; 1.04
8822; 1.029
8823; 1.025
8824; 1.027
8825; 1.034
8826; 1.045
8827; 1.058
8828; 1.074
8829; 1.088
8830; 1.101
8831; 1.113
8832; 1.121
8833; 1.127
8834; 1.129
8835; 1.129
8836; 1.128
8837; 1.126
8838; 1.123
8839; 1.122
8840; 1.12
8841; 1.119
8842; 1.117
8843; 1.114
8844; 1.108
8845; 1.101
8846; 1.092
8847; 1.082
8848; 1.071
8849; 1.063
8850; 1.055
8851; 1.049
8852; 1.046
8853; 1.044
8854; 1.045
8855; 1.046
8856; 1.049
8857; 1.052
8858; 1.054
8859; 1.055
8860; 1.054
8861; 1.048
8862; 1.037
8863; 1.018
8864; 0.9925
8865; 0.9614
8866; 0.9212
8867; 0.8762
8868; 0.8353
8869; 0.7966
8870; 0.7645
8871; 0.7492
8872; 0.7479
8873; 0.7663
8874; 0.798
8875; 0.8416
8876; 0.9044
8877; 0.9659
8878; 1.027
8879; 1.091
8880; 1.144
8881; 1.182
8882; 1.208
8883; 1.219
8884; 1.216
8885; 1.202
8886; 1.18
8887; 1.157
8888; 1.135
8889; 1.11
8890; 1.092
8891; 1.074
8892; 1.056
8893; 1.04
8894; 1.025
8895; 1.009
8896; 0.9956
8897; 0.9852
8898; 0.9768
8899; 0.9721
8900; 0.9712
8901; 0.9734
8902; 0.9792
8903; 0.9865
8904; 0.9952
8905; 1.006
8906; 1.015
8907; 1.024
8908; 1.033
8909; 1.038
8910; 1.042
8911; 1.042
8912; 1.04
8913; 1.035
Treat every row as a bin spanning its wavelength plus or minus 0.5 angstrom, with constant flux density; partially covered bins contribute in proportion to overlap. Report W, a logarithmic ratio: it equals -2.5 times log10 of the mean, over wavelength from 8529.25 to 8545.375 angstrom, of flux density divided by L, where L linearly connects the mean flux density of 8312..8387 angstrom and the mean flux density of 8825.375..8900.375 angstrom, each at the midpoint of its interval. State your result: 0.18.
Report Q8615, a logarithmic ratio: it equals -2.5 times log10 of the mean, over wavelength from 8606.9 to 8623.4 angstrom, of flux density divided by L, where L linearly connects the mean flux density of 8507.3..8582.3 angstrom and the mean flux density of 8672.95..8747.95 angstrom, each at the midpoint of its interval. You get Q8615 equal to -0.12 mag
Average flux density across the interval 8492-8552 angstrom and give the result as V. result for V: 0.952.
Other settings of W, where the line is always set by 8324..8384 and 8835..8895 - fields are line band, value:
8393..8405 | -0.02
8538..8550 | 0.22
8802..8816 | -0.06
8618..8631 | -0.10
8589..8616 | -0.08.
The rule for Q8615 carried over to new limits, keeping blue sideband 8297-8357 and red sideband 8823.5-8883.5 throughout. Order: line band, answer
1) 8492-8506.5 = 0.13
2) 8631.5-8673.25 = 0.03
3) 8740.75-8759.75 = 0.02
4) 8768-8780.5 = -0.11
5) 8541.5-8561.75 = 0.13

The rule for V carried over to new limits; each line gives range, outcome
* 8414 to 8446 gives 1.1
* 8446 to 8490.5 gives 1.09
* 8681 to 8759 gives 1.04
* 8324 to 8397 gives 1.04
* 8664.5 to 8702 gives 1.03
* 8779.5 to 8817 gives 1.11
